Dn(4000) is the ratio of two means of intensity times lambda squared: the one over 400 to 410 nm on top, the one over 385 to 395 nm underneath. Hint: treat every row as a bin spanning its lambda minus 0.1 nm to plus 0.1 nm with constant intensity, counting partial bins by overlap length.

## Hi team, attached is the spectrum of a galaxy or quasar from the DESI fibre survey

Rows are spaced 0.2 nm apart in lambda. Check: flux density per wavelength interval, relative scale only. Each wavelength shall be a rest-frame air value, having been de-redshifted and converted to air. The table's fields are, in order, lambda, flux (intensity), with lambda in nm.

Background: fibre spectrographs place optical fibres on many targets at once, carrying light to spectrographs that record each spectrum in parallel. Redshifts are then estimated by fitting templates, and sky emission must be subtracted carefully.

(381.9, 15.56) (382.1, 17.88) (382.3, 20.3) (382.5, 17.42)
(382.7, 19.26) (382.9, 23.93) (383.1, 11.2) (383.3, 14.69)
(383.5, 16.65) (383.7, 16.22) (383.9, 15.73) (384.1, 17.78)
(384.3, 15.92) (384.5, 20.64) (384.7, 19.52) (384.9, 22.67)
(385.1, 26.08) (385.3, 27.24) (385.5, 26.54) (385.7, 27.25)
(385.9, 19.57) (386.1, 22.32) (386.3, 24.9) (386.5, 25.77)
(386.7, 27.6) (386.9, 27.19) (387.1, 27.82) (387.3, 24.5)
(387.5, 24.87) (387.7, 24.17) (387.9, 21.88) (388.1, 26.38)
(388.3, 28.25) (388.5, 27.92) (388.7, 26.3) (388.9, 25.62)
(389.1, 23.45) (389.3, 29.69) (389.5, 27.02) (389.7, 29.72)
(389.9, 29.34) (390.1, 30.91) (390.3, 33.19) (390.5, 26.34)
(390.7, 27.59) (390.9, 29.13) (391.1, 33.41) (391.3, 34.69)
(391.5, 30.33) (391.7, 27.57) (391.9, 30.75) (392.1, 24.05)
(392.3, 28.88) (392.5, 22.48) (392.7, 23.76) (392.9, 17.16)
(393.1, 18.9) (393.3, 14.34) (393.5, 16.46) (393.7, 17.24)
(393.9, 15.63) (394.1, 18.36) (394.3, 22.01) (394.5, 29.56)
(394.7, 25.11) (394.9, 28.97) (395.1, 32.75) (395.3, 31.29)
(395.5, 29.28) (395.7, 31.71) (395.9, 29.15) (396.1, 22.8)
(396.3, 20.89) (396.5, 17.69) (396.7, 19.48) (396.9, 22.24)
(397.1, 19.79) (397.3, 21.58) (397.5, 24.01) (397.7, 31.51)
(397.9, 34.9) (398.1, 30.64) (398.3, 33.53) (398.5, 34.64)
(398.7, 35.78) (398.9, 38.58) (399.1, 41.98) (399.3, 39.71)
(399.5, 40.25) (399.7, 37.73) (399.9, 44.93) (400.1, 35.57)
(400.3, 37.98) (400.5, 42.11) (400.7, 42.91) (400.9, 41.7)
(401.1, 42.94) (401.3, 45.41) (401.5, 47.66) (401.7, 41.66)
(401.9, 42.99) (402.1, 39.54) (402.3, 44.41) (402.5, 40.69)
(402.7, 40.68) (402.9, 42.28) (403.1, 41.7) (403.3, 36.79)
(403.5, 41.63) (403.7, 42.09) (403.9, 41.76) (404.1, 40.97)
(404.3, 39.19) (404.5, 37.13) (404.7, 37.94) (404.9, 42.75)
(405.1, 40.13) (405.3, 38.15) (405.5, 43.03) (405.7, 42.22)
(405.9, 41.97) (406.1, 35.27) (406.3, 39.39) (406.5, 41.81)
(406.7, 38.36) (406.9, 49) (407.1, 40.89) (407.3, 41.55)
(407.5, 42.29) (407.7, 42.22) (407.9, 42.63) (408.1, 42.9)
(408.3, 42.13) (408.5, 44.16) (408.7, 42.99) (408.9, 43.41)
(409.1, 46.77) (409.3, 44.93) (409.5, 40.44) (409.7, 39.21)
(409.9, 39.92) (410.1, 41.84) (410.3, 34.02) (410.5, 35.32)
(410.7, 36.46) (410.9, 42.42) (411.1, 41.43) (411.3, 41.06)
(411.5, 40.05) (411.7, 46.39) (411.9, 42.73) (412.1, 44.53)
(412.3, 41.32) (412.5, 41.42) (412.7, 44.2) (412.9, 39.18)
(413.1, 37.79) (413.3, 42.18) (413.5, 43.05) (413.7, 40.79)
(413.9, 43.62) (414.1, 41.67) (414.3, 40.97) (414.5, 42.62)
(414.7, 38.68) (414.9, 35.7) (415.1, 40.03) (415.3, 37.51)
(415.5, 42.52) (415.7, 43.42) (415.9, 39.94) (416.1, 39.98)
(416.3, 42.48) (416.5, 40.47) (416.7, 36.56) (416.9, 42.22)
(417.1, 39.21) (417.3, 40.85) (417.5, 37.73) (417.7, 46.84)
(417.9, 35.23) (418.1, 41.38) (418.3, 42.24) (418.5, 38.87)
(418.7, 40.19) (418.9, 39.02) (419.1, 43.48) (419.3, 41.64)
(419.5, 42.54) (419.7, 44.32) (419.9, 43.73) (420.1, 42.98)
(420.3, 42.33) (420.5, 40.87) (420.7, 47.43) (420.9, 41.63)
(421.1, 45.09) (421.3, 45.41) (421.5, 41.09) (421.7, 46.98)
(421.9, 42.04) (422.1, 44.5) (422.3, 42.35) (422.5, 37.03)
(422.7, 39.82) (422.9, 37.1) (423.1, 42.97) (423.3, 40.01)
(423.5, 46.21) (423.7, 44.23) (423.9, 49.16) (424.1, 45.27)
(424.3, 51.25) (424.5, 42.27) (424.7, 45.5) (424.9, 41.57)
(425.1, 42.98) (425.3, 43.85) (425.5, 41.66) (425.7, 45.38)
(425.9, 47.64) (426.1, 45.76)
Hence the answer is 1.8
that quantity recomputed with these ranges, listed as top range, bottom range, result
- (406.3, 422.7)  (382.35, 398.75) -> 1.89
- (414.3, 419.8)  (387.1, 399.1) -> 1.72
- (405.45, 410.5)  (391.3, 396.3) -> 1.81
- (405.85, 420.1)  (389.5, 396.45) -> 1.75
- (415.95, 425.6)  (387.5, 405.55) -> 1.49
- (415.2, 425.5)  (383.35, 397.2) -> 1.99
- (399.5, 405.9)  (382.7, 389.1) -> 1.97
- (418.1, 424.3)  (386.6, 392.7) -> 1.81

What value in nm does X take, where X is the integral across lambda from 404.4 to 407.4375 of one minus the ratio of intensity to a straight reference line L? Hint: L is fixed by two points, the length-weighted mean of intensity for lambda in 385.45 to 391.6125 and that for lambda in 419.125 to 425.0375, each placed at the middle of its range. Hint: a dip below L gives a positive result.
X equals -0.43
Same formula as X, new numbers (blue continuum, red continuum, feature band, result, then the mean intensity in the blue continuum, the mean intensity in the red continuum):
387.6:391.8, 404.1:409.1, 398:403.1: -0.492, 28.2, 41.4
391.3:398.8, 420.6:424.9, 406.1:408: -0.477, 25.4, 43.6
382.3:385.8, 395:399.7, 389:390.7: -0.304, 19.9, 29.9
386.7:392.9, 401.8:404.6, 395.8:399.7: 0.653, 27.4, 40.8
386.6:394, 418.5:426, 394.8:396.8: 0.163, 25.8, 43.2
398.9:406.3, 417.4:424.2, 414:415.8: 0.068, 40.9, 42.4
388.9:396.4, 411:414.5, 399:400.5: -0.391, 26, 41.9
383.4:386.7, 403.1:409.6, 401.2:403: -0.255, 21.7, 41.5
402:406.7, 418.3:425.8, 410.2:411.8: 0.069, 40.5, 43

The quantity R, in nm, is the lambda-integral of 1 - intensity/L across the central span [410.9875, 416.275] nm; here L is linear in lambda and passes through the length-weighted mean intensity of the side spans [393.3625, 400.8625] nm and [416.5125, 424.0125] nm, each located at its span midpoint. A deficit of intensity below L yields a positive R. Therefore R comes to -0.39 nm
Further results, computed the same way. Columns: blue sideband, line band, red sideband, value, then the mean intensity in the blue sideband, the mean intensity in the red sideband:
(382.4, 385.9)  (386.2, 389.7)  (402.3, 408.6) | -0.37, 19.9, 41.1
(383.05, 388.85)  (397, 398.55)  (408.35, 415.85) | 0.13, 22.8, 41.2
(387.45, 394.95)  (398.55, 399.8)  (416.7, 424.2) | -0.36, 25.5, 42.2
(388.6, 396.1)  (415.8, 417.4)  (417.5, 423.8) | -0.01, 26.2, 42.2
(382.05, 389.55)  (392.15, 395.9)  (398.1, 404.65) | 0.99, 22.7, 40.4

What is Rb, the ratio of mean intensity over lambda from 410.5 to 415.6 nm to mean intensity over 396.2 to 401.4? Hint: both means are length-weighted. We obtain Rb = 1.2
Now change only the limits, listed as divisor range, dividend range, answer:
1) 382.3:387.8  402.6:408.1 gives 1.88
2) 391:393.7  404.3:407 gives 1.65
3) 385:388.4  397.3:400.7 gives 1.43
